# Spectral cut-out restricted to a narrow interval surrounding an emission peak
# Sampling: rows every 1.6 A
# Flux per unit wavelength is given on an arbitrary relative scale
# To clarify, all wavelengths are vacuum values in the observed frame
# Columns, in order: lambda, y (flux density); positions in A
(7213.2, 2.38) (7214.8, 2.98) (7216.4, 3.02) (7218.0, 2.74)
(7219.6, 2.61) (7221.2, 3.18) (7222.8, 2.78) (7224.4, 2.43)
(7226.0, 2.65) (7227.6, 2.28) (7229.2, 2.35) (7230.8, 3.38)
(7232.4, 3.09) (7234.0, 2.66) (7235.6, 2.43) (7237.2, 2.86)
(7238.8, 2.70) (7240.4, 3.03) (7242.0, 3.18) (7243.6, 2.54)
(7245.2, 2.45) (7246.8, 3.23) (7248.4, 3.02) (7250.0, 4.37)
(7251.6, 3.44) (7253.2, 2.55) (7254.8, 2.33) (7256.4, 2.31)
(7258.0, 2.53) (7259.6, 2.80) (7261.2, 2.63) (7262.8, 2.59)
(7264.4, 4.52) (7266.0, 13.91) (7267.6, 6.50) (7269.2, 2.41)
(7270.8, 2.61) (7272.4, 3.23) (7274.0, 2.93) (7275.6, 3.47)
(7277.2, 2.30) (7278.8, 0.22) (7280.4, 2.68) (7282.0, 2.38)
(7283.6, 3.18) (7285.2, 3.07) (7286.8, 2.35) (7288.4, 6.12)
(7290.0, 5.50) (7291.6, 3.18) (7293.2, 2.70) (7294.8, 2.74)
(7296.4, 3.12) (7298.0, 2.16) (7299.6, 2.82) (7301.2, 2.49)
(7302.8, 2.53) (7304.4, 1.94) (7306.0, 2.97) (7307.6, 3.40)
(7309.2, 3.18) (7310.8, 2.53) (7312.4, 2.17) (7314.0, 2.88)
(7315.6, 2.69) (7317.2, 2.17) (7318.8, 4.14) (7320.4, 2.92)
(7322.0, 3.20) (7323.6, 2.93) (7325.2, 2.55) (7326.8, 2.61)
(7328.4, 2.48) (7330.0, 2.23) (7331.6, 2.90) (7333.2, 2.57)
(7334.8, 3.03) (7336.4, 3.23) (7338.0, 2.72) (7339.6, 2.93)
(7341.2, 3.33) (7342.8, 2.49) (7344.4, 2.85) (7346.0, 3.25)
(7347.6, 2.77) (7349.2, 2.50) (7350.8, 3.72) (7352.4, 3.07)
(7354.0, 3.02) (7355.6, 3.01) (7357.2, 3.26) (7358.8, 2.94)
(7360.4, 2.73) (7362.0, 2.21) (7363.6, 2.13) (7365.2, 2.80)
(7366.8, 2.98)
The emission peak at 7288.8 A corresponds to [N II]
